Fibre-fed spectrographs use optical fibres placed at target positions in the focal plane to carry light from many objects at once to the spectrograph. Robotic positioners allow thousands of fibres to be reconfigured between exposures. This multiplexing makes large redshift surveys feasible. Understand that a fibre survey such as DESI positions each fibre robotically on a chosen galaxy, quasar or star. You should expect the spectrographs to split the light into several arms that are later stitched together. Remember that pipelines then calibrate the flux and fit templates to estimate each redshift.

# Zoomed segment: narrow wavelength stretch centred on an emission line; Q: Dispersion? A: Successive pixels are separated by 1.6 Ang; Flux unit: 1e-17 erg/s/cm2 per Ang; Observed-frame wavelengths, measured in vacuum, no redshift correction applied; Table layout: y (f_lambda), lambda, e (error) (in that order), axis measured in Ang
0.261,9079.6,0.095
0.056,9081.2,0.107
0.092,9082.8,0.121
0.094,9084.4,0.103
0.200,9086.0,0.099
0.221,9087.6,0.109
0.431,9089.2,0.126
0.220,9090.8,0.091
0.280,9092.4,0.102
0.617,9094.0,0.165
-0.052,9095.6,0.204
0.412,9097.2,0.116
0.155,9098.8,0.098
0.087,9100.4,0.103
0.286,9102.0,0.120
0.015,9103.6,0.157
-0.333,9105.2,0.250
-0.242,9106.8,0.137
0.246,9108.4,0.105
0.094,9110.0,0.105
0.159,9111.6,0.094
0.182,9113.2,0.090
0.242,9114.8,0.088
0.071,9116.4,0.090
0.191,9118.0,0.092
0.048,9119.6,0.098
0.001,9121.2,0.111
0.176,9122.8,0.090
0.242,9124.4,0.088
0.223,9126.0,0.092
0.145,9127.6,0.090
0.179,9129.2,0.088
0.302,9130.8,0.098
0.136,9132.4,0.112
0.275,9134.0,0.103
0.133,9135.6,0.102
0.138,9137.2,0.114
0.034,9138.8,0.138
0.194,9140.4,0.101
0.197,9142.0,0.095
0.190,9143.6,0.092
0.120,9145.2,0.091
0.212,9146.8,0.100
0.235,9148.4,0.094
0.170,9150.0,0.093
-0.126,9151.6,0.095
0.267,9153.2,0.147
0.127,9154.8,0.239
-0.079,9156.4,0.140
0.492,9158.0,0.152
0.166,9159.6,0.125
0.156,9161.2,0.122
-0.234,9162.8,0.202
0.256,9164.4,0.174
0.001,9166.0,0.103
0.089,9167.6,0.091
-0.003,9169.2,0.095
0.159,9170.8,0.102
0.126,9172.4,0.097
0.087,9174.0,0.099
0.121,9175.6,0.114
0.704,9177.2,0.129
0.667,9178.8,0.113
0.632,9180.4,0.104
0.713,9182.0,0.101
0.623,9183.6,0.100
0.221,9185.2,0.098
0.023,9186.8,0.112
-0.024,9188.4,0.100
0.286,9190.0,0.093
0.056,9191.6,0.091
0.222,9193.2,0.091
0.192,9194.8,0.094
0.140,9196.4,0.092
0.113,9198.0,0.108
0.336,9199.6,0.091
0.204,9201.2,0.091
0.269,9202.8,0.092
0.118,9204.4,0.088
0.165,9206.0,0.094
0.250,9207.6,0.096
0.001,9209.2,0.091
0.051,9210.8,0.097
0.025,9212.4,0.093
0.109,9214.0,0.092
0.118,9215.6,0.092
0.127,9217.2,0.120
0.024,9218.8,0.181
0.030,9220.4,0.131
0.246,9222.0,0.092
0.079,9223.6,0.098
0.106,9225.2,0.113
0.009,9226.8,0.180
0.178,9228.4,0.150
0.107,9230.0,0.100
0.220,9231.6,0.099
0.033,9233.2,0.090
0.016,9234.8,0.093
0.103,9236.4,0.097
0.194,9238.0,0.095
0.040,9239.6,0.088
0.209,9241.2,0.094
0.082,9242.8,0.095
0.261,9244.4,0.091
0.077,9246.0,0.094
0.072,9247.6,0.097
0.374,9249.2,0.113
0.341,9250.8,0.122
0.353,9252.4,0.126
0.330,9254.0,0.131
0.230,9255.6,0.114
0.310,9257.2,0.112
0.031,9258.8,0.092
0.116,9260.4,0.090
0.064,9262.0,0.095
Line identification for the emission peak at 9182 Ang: [O III] 5007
